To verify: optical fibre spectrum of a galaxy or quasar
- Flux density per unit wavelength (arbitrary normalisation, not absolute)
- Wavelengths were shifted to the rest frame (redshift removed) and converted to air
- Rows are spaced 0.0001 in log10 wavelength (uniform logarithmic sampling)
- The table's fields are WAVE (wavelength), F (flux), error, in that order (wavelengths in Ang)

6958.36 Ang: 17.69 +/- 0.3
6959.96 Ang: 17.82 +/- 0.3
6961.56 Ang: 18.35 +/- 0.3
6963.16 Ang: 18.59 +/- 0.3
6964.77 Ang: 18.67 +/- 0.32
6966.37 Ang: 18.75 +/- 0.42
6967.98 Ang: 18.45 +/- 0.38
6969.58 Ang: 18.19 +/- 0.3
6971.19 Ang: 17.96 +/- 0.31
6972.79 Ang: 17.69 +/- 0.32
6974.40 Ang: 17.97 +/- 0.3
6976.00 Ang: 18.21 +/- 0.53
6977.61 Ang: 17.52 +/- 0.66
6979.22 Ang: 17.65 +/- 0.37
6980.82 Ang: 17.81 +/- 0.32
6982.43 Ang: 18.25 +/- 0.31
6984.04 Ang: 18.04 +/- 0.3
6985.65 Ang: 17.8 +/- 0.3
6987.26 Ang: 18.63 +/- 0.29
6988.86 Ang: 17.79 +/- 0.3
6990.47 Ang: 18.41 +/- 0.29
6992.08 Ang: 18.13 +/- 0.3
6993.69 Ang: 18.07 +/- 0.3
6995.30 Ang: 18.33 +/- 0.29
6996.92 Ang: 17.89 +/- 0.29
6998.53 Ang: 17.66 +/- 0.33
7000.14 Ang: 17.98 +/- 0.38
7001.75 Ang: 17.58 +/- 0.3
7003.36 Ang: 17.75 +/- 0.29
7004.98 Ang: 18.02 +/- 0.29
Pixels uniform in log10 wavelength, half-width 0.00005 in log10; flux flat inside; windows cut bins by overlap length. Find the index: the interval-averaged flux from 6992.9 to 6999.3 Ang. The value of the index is 18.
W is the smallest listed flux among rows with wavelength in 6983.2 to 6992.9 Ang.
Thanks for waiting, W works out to 17.79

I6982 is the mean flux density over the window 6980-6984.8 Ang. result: 18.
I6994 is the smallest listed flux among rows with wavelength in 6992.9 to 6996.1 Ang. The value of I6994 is 18.07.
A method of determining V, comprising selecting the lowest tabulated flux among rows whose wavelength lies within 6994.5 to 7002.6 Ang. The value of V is 17.58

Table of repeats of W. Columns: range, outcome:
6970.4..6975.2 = 17.69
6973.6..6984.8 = 17.52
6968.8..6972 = 17.96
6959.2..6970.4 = 17.82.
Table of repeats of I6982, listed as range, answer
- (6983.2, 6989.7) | 18.1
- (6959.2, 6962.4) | 18.1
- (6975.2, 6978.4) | 17.9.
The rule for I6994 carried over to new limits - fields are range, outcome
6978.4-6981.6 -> 17.65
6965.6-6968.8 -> 18.45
